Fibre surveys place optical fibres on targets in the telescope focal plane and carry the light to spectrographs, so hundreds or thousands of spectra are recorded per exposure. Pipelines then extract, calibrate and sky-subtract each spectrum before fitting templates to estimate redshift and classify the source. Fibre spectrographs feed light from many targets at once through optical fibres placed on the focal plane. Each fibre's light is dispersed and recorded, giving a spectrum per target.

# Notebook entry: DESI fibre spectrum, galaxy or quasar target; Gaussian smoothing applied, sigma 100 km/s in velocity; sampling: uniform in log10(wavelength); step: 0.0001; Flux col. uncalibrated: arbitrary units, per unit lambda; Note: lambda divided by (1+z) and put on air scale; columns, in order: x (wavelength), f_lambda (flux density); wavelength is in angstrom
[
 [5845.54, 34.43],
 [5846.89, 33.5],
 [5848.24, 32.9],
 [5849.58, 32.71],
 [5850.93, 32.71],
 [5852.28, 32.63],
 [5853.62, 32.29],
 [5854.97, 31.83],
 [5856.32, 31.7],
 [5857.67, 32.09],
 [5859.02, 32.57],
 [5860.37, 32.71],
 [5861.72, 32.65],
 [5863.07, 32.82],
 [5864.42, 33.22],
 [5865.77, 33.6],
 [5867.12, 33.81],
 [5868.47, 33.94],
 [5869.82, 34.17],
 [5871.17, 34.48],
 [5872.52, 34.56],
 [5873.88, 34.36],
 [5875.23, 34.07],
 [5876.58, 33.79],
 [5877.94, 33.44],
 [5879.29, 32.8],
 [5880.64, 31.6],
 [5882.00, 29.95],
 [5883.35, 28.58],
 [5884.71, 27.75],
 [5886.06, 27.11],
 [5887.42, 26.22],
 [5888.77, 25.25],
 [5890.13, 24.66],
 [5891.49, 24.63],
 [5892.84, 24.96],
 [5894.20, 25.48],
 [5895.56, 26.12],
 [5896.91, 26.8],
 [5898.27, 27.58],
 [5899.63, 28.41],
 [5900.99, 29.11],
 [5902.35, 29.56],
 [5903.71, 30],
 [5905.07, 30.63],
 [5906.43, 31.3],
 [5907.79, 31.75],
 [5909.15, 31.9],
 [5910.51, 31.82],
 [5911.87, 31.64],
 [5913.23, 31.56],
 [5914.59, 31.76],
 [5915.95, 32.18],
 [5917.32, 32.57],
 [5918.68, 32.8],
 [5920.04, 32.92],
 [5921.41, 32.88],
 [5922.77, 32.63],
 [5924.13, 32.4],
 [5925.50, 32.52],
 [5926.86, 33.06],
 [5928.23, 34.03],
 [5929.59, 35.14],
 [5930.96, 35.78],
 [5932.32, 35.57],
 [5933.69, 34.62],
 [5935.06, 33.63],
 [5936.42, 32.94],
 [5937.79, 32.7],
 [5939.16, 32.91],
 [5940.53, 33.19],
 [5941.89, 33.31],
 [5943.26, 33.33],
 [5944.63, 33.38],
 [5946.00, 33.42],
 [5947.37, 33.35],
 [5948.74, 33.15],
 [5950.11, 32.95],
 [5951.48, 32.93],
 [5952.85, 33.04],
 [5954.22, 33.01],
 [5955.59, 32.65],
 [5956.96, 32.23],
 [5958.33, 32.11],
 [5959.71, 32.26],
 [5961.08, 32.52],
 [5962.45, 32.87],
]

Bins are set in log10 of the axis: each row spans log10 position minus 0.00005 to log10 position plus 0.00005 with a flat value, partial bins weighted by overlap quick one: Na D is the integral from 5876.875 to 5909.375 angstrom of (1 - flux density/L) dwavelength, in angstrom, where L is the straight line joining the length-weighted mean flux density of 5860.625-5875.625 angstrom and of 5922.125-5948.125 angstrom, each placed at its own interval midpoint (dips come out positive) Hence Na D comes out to 4.9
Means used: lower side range 33.8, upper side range 33.6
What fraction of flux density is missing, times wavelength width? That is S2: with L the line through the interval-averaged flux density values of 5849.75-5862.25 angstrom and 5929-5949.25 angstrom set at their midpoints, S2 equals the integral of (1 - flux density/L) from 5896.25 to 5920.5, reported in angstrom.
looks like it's 1.8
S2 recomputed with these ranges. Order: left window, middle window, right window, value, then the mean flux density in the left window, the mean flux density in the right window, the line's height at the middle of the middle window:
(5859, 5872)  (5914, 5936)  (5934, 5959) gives -0.2 angstrom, 33.5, 33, 33.2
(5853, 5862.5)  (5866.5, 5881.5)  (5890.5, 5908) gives -1.5 angstrom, 32.2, 28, 30.6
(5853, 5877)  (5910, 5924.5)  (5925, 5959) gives 0.5 angstrom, 33.3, 33.4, 33.4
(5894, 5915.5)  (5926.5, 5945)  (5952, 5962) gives -1.4 angstrom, 29.8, 32.6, 31.5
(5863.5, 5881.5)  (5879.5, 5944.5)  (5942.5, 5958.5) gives 4.8 angstrom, 33.6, 33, 33.3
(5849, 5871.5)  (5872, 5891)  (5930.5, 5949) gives 1.7 angstrom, 32.9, 33.6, 33.1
